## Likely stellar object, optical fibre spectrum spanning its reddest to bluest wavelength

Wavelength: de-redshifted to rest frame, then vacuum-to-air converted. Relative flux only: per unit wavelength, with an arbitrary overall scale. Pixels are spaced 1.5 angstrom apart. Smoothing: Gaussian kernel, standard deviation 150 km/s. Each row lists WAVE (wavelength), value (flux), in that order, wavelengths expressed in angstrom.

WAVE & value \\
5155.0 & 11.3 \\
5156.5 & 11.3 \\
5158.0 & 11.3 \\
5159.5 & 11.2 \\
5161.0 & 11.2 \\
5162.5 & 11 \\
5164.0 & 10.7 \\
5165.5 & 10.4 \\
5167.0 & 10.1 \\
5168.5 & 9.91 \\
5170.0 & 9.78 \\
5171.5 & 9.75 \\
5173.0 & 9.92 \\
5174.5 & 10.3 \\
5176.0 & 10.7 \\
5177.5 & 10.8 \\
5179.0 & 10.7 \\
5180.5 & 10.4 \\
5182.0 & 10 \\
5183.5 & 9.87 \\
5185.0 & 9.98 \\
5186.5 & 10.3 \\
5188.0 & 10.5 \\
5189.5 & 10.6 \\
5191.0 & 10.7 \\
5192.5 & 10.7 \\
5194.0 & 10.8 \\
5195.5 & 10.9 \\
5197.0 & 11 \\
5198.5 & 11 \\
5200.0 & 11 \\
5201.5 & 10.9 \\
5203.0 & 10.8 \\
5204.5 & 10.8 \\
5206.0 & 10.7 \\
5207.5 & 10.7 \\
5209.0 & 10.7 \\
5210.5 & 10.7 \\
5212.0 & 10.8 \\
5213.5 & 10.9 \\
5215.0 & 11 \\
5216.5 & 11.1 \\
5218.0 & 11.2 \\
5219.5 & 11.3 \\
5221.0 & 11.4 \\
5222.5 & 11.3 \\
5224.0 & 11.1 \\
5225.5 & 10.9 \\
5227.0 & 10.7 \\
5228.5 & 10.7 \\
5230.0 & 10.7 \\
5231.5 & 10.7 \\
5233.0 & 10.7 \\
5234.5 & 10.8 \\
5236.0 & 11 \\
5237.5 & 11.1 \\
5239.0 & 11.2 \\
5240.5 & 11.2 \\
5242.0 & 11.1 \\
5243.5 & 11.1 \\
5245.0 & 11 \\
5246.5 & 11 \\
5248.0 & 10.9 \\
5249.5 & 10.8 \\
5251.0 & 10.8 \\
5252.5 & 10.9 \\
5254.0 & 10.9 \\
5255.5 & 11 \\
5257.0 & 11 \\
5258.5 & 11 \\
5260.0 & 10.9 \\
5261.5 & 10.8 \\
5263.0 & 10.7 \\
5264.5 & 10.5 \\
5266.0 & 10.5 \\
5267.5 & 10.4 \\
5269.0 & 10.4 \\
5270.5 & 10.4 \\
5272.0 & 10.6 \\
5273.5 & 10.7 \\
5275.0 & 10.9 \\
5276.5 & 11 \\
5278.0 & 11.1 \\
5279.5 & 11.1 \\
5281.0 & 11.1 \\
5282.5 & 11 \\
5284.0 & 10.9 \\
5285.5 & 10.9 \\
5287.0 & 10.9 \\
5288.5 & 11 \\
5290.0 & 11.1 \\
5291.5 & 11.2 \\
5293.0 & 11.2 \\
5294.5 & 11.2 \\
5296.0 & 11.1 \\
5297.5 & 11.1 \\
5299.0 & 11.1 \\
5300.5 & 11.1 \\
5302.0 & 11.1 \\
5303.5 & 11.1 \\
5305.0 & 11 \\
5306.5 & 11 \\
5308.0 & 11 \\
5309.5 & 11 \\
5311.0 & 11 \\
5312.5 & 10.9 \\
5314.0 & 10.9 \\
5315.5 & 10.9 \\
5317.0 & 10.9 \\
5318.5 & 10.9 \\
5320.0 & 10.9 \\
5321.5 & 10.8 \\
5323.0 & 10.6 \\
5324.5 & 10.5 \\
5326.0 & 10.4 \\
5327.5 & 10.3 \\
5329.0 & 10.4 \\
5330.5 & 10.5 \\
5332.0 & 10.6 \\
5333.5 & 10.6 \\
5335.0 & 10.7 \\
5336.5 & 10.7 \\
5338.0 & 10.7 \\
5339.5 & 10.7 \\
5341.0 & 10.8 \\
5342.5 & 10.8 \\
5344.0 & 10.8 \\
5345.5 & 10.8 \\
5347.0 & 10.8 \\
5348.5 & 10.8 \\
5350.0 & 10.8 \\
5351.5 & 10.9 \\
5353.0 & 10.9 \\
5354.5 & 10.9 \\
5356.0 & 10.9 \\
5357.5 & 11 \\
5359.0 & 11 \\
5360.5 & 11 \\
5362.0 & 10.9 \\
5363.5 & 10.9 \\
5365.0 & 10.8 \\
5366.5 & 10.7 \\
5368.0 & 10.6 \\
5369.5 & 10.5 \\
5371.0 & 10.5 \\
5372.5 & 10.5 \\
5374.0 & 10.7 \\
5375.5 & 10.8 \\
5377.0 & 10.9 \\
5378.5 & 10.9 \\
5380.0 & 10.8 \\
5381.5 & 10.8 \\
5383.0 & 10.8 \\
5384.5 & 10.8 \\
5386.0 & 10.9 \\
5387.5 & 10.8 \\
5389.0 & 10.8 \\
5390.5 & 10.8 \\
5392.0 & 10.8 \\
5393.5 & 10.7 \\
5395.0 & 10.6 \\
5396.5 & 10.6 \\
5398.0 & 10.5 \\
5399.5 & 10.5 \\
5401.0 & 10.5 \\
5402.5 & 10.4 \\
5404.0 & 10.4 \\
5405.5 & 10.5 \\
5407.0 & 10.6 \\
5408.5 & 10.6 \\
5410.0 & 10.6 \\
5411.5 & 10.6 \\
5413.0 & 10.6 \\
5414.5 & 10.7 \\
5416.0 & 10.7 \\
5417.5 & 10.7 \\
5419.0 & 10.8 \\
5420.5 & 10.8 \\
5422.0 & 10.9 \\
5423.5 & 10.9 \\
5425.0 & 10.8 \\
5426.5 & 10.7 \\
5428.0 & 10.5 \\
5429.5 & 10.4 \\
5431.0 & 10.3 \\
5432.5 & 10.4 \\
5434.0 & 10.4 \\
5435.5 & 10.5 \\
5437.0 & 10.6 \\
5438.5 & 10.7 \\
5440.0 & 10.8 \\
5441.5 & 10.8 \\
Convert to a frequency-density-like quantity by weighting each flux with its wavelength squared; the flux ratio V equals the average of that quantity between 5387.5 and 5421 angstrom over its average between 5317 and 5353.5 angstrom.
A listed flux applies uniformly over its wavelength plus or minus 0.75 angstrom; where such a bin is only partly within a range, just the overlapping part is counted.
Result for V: 1.02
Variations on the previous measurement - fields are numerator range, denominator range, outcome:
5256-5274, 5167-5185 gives 1.08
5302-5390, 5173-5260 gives 1.05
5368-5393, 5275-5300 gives 1.01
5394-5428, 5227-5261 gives 1.04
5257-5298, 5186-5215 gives 1.04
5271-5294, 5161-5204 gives 1.09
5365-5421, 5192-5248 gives 1.04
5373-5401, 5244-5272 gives 1.05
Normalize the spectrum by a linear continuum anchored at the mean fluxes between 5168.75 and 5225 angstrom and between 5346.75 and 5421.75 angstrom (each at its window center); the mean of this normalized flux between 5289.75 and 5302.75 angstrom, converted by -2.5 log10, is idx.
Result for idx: -0.04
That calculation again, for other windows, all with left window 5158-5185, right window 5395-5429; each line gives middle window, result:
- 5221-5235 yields -0.04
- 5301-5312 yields -0.05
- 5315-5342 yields -0.01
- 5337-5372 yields -0.02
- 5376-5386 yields -0.02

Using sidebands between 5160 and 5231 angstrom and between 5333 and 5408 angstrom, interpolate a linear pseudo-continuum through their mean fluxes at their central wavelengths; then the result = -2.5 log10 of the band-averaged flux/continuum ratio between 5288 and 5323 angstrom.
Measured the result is -0.03 mag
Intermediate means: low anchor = 10.7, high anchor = 10.7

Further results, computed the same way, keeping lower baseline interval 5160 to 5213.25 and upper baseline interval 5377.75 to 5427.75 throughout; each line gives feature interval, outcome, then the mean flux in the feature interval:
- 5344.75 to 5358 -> -0.02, 10.9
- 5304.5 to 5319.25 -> -0.03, 10.9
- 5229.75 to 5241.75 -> -0.04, 10.9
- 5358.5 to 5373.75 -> -0.01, 10.7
